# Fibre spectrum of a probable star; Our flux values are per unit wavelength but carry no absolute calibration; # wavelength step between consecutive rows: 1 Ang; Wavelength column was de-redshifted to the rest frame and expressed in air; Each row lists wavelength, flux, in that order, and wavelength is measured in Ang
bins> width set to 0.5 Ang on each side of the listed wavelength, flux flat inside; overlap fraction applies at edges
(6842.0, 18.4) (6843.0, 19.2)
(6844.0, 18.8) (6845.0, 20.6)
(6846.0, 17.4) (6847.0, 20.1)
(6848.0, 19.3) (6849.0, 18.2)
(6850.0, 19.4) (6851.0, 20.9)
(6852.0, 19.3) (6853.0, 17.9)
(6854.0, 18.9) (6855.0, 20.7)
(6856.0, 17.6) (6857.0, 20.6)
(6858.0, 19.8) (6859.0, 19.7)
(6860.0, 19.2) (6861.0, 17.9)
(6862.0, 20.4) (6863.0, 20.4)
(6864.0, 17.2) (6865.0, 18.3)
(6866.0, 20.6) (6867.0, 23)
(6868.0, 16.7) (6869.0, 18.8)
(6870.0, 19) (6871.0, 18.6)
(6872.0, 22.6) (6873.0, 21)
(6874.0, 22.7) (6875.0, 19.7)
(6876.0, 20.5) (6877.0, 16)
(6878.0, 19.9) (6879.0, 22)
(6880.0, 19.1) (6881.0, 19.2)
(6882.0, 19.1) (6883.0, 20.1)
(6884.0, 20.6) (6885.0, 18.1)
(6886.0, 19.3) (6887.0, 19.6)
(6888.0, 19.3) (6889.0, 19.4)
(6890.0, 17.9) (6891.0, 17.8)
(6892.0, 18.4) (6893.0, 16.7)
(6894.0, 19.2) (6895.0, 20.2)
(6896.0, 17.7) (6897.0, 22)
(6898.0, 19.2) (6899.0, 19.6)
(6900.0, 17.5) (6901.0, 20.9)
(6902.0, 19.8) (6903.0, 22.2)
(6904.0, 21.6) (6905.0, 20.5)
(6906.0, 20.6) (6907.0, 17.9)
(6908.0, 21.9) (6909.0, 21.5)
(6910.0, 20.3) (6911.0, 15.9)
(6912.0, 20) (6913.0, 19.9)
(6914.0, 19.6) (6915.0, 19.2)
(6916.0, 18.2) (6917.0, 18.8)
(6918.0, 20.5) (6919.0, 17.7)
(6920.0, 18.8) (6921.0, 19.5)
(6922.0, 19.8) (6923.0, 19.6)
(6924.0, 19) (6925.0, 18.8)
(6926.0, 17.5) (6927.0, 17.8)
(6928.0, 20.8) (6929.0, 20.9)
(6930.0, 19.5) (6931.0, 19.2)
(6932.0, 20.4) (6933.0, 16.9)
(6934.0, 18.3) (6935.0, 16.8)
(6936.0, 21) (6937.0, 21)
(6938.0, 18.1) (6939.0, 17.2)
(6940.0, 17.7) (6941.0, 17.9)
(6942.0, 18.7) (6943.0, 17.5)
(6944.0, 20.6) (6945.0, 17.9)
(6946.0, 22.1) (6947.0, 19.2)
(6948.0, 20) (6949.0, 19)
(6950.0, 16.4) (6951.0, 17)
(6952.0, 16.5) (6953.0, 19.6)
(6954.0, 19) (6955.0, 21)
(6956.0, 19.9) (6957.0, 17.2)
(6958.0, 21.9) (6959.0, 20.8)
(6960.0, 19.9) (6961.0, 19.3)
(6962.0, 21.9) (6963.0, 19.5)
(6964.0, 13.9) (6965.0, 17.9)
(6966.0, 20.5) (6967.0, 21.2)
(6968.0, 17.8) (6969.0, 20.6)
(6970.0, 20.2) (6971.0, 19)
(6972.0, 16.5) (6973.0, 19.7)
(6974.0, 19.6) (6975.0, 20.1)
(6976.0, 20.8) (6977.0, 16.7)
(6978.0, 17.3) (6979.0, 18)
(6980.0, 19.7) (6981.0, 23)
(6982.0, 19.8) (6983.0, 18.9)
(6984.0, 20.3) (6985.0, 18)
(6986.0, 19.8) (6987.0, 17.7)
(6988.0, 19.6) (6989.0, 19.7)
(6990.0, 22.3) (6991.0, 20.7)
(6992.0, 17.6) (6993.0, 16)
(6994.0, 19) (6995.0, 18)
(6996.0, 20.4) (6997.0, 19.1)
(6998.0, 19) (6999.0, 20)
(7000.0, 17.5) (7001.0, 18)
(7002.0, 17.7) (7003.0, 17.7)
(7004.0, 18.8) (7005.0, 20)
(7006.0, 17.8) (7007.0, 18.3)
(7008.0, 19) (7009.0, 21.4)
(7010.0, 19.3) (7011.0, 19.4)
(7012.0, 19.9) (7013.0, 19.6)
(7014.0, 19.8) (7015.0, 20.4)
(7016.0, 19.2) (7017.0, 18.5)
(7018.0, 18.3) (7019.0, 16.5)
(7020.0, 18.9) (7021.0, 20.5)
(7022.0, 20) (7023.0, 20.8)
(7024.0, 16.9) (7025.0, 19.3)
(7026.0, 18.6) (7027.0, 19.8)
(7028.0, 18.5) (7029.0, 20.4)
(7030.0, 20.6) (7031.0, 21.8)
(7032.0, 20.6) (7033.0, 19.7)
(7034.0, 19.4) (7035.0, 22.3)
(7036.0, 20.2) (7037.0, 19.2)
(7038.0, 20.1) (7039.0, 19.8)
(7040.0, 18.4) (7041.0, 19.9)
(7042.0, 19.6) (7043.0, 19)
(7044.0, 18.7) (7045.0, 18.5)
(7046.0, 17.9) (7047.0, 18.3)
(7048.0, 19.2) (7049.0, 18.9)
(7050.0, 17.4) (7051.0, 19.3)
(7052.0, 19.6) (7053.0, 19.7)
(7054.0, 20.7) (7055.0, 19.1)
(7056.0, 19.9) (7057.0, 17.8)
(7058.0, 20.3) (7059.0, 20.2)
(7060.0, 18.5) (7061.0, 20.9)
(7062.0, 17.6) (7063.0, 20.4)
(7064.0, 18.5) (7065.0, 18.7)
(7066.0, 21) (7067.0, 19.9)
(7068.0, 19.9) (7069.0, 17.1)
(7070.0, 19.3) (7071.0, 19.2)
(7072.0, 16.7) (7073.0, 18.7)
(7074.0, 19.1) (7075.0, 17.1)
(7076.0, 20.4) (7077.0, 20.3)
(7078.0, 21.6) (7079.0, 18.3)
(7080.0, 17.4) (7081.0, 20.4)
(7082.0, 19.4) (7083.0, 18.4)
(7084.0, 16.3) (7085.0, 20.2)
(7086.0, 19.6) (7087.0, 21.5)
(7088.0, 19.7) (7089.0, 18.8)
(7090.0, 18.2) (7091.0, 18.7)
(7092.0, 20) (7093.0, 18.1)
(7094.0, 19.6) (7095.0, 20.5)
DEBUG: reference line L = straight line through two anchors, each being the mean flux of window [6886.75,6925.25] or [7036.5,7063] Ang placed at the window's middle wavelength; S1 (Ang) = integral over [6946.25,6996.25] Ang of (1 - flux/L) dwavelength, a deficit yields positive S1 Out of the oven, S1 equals 0.4 Ang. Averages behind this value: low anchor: 19.4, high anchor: 19.2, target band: 19.2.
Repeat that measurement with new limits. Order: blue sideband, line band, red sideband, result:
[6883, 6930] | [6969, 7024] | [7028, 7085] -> 0.60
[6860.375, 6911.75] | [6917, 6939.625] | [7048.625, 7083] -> 0.53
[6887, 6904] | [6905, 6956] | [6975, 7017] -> 0.47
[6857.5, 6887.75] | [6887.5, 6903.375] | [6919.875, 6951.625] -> 0.12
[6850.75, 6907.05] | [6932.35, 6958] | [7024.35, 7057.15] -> 1.02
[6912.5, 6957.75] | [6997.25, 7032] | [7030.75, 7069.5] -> 0.13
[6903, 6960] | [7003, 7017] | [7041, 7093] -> -0.13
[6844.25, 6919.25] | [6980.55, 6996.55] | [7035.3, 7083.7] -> -0.09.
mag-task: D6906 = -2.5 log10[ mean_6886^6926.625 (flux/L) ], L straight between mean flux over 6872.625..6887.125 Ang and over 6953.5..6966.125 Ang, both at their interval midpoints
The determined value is 0.02 mag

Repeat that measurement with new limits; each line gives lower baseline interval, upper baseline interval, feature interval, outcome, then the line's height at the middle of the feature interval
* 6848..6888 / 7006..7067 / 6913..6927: 0.03 mag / 19.5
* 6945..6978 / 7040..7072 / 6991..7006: 0.04 mag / 19.2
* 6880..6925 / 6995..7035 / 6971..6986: 0.01 mag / 19.3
